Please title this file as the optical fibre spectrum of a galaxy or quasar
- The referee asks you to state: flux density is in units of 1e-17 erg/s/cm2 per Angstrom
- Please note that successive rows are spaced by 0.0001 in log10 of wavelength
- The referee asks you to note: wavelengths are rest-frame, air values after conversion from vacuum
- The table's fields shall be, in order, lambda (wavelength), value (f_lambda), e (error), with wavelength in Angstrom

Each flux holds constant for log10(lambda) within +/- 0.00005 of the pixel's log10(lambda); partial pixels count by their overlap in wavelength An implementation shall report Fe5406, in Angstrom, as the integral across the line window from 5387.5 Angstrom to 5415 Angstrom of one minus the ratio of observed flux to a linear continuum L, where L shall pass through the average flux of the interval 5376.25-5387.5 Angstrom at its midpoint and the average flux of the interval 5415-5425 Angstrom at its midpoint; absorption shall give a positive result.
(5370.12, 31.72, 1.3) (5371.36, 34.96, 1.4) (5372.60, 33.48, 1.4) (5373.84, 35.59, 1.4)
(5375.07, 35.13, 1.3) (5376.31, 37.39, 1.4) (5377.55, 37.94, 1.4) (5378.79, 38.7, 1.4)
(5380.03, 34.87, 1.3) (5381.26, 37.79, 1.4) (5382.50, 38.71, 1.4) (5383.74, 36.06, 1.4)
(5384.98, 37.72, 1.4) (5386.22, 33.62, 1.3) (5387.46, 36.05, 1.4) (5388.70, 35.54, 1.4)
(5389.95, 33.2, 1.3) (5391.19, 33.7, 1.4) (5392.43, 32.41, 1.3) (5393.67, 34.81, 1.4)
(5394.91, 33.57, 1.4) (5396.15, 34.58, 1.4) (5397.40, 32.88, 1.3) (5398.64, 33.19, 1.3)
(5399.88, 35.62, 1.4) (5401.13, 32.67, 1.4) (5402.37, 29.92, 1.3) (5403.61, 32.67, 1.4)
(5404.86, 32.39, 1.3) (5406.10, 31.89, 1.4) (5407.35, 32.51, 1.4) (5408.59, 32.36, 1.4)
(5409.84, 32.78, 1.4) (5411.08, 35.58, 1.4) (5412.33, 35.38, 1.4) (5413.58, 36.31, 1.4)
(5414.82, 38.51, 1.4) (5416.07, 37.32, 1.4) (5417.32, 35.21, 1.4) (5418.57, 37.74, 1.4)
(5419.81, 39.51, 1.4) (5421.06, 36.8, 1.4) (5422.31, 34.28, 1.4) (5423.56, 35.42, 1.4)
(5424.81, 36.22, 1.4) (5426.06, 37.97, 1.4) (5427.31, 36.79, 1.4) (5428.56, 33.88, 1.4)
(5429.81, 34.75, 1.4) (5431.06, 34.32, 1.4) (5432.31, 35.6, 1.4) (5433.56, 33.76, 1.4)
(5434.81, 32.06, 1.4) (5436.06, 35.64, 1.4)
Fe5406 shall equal 2.3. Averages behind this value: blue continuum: 36.9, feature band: 33.7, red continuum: 36.6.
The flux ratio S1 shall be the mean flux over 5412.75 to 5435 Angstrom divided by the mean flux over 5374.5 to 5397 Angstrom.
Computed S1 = 1.0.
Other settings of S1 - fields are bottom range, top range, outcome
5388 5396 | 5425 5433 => 1.05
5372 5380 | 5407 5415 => 0.96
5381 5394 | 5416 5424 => 1.03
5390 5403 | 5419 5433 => 1.08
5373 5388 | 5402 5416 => 0.93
